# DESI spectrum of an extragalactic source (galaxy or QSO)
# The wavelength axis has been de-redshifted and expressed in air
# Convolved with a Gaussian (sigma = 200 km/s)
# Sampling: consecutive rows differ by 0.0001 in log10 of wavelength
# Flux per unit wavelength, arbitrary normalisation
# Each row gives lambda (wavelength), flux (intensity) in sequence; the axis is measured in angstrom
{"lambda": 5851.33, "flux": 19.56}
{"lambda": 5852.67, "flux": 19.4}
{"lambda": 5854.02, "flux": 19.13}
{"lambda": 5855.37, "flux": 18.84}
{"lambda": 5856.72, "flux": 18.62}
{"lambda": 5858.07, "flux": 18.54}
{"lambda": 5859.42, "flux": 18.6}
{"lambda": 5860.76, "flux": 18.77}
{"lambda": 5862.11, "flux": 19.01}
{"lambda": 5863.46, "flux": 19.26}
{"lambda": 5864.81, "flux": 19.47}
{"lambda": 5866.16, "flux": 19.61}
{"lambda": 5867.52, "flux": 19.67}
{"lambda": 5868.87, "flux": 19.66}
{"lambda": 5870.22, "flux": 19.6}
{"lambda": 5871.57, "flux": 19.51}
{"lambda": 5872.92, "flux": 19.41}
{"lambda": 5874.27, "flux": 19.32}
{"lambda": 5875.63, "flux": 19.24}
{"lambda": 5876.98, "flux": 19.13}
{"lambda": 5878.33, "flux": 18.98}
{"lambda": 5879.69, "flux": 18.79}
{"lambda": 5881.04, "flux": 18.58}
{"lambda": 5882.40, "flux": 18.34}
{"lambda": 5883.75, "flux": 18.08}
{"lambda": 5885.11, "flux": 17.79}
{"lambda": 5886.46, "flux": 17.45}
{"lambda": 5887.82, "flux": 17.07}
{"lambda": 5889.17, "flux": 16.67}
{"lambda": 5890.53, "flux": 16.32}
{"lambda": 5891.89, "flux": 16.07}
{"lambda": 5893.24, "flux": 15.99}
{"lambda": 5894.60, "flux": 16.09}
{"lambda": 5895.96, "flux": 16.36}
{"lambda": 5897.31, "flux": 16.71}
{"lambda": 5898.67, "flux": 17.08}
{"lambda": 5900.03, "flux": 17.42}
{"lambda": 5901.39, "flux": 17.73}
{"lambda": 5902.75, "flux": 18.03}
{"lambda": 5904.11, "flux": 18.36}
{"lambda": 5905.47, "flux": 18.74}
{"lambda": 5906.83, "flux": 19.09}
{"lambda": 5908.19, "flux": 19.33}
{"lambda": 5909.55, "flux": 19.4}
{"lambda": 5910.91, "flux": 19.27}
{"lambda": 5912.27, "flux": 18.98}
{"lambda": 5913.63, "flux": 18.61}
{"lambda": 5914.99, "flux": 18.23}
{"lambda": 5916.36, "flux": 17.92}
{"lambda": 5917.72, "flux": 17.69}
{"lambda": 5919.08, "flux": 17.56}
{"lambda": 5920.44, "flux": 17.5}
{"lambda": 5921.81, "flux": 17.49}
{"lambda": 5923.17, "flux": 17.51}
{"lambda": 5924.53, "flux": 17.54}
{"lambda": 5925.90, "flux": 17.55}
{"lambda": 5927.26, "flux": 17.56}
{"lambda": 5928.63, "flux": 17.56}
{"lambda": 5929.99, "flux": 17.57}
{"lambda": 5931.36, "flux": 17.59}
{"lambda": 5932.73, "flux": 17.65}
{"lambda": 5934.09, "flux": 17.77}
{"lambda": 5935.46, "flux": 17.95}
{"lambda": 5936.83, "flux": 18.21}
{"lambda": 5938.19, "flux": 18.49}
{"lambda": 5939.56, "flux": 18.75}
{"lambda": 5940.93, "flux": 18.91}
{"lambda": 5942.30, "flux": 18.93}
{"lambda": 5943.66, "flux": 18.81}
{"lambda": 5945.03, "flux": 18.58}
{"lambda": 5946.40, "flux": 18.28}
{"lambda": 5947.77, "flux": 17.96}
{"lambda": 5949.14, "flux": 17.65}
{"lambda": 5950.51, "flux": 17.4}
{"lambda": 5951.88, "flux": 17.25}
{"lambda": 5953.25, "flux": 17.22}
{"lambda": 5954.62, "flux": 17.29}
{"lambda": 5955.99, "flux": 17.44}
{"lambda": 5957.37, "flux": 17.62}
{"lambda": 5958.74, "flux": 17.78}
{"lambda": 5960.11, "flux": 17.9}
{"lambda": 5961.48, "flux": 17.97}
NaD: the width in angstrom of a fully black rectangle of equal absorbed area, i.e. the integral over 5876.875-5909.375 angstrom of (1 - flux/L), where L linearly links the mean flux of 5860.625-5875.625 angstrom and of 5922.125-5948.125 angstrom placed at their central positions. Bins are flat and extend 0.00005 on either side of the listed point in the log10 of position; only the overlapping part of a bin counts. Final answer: 2.10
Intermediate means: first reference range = 19.4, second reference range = 18.1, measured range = 17.7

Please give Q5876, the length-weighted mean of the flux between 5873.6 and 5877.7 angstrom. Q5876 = 19.2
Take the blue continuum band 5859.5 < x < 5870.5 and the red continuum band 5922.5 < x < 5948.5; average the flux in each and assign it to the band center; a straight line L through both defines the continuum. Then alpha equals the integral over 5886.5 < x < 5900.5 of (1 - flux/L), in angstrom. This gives 1.6 angstrom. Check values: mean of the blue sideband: 19.3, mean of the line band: 16.6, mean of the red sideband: 18.1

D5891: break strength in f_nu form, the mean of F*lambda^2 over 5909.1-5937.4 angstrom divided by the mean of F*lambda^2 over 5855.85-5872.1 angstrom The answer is 1.0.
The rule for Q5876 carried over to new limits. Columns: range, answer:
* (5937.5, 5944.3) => 18.8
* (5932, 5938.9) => 18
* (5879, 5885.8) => 18.3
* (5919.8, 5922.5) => 17.5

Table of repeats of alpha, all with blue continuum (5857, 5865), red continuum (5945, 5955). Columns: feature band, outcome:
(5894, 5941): 0.45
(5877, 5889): 0.31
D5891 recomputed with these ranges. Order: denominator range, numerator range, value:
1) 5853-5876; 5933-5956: 0.97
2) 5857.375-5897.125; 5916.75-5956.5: 1.00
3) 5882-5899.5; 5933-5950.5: 1.10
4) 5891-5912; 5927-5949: 1.04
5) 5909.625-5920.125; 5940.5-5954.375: 0.99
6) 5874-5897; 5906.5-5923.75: 1.05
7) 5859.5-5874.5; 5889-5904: 0.88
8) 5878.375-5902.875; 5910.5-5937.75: 1.05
